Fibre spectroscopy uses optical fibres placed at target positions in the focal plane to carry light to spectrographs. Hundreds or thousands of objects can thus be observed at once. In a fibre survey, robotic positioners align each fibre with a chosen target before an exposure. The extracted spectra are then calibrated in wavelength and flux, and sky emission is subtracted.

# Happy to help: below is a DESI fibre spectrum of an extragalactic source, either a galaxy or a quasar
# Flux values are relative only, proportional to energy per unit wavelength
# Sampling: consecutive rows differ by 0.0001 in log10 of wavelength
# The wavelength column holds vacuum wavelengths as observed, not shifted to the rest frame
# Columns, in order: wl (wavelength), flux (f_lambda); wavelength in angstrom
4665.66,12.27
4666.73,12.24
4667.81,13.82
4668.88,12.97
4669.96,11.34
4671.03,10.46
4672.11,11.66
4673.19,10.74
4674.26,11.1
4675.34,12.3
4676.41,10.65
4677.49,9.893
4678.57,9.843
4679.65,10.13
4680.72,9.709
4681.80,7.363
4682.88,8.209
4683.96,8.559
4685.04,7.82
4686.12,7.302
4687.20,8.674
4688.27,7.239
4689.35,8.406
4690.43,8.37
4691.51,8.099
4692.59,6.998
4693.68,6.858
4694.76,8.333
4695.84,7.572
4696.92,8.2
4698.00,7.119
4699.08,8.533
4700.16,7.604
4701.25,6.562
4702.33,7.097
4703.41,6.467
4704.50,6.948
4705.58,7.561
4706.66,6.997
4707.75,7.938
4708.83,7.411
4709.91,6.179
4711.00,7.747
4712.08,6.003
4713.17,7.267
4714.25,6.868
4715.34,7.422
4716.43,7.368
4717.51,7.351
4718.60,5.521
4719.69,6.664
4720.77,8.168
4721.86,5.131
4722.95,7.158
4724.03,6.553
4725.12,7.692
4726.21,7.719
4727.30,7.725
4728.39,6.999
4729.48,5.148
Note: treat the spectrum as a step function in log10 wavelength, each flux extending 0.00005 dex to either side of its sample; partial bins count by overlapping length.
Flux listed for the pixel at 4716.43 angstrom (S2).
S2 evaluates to 7.368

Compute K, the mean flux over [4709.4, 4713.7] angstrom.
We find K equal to 6.79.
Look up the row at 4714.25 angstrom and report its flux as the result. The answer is 6.868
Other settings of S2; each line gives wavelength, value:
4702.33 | 7.097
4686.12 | 7.302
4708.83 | 7.411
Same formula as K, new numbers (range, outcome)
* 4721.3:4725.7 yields 6.64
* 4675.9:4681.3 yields 10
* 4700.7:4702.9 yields 6.82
